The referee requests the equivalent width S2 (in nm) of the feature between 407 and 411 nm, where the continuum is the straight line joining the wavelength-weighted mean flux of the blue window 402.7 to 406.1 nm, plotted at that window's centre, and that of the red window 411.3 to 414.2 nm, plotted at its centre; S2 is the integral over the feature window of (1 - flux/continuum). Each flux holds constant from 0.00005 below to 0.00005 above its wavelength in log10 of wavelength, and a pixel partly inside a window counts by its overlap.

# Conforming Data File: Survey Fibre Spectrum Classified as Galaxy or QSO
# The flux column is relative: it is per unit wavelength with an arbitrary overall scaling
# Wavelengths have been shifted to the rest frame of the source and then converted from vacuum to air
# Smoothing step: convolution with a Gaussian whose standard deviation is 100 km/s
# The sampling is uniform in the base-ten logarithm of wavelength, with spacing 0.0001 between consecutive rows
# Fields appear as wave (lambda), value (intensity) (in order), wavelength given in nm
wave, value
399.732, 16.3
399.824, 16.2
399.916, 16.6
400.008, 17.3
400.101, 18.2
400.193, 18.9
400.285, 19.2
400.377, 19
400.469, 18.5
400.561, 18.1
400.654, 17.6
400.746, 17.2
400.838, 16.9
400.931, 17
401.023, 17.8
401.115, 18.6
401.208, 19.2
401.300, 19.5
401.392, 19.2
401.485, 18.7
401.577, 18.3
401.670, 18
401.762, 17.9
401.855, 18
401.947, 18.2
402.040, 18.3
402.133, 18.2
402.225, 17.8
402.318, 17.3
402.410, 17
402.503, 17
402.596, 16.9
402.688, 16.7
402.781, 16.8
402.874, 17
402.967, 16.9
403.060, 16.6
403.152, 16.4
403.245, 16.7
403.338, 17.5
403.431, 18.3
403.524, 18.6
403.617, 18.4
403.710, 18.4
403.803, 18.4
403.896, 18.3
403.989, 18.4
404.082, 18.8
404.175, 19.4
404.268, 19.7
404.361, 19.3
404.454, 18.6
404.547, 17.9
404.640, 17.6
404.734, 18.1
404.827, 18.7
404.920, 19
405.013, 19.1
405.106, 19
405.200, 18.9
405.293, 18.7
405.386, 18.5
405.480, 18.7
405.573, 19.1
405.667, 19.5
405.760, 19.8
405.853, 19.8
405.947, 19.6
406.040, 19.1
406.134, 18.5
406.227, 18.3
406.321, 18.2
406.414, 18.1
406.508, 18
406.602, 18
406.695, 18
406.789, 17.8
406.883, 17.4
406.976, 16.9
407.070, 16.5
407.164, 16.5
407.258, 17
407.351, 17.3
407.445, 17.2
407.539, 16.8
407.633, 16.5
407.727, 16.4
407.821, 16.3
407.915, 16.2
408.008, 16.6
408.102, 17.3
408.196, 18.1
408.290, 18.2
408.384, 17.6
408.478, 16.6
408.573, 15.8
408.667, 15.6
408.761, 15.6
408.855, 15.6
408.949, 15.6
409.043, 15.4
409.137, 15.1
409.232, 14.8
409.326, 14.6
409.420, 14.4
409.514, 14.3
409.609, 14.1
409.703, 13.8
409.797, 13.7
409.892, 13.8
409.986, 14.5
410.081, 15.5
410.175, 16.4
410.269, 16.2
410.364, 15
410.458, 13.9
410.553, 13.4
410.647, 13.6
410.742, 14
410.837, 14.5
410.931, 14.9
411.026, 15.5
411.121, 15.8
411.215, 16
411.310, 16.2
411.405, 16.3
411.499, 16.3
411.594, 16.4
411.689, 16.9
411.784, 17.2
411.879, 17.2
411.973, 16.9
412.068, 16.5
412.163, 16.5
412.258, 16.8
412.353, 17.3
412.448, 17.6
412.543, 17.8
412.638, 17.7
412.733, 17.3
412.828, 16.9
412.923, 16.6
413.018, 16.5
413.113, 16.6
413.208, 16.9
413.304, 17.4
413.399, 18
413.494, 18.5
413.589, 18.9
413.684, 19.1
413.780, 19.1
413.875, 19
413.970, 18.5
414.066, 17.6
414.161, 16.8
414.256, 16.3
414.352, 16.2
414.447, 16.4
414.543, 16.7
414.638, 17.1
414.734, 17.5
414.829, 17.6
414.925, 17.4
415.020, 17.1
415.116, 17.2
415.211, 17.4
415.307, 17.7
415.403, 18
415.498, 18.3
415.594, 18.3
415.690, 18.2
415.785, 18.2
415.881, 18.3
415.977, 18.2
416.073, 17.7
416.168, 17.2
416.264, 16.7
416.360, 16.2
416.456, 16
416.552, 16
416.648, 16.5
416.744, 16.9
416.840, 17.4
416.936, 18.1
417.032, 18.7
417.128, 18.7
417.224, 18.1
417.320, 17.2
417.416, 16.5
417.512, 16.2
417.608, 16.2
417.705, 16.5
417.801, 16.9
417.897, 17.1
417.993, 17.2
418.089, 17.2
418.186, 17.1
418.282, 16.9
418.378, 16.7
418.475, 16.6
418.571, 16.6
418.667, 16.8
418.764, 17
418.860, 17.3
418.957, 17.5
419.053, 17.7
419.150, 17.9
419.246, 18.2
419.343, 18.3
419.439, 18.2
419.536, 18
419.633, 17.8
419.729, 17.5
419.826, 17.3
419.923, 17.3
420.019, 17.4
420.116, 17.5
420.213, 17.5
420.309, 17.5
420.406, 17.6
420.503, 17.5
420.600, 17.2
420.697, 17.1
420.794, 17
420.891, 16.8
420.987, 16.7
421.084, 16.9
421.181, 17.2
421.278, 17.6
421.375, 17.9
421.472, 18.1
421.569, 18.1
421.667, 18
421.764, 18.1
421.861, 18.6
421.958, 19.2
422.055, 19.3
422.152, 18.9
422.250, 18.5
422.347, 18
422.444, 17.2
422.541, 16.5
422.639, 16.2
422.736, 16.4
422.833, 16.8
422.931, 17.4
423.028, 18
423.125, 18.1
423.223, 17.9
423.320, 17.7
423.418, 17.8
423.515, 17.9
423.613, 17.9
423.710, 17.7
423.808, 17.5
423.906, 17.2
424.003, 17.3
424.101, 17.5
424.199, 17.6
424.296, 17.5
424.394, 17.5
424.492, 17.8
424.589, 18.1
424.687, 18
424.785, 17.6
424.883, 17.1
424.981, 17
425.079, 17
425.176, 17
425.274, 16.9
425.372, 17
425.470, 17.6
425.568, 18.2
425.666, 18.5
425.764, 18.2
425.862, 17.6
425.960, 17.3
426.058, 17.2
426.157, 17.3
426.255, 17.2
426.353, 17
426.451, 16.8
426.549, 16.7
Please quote 0.50 nm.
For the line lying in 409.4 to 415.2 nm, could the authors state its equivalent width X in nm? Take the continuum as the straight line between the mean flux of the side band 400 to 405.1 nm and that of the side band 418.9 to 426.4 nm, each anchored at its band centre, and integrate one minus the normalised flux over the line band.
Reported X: 0.46 nm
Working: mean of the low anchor 18.1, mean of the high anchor 17.6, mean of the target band 16.4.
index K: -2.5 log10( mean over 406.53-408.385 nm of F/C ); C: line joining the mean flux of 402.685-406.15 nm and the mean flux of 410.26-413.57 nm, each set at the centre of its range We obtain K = 0.03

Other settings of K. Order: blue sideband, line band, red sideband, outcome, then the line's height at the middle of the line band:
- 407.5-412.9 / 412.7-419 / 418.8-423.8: -0.034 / 16.8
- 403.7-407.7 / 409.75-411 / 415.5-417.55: 0.224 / 17.9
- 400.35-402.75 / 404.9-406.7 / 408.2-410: -0.146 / 16.5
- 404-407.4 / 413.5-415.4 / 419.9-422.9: 0.022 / 17.9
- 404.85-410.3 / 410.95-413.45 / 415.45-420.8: 0.022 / 17.1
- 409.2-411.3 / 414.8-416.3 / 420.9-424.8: -0.114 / 16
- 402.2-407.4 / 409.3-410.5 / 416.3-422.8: 0.215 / 17.8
